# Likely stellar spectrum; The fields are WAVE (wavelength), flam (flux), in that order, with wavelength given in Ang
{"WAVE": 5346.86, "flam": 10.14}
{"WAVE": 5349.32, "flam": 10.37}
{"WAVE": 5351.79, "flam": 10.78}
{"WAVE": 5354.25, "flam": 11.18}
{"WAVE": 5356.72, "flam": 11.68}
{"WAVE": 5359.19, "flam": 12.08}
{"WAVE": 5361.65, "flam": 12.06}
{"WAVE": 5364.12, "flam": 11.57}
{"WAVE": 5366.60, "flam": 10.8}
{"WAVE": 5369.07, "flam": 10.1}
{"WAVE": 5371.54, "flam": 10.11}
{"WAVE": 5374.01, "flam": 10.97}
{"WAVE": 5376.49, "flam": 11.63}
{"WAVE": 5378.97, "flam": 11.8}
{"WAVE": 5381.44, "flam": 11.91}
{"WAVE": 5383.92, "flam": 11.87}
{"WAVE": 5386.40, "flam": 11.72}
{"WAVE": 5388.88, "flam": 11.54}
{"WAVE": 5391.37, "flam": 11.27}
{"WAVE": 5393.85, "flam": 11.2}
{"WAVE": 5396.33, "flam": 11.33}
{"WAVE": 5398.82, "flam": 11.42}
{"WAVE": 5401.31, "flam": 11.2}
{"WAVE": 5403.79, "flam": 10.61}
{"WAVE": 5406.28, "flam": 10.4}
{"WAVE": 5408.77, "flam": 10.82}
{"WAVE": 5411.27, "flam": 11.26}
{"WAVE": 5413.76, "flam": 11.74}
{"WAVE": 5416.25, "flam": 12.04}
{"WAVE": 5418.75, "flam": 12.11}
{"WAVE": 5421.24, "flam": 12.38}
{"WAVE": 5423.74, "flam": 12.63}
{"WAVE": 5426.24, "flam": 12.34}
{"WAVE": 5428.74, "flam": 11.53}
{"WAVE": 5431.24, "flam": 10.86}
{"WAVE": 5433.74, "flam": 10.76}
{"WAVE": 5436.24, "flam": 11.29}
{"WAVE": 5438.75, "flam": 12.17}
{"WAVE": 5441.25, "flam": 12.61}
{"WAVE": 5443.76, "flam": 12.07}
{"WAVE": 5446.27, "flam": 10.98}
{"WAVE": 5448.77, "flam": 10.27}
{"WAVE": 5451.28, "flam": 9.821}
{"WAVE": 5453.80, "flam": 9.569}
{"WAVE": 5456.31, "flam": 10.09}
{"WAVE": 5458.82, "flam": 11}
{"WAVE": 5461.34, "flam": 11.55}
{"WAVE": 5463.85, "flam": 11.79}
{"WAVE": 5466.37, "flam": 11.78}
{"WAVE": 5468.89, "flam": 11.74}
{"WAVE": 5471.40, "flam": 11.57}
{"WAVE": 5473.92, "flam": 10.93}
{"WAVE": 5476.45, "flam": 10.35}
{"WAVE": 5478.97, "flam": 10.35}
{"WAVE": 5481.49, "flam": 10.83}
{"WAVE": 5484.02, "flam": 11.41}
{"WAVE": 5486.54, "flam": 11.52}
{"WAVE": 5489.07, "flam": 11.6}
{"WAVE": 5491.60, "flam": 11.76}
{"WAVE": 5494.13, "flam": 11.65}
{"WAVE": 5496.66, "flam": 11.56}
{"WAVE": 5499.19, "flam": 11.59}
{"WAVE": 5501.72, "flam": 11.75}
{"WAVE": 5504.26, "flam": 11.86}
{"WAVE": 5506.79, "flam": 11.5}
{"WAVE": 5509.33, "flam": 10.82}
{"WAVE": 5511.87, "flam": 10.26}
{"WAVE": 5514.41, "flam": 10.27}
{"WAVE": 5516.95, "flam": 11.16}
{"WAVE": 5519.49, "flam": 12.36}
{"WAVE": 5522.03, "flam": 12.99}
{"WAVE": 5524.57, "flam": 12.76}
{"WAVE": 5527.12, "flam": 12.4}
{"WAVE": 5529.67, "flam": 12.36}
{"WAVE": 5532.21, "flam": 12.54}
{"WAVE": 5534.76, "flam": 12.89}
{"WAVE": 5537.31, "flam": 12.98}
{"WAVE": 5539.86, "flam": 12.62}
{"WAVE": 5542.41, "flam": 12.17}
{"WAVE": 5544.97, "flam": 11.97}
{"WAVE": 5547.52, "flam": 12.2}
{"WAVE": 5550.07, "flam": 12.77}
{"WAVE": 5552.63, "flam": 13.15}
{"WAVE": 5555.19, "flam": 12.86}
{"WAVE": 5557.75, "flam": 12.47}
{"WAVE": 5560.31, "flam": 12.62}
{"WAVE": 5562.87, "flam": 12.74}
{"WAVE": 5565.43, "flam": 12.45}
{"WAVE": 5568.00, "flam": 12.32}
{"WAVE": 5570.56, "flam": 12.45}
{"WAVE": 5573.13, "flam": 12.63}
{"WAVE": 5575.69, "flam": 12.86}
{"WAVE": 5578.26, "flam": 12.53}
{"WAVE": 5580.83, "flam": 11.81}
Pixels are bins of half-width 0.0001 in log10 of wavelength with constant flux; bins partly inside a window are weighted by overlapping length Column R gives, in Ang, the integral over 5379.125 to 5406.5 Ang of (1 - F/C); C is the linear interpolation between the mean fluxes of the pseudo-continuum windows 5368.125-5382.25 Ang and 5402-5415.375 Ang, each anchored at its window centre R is -0.8 Ang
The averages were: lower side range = 11.1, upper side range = 11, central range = 11.4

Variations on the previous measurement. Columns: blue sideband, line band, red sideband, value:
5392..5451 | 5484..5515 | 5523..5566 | 2.0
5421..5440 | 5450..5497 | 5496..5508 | 2.4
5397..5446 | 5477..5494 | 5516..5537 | 1.3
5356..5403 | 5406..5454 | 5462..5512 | -0.3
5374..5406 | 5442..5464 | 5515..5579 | 2.0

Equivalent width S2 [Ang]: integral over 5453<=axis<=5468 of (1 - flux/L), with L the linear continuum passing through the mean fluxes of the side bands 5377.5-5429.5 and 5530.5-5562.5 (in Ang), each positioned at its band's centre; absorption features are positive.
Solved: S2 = 1.2 Ang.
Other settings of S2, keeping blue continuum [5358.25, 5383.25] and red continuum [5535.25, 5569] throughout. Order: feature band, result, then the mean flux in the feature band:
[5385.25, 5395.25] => 0.0 Ang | 11.4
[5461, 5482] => 1.4 Ang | 11.2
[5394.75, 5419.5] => 0.6 Ang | 11.3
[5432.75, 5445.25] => 0.0 Ang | 11.8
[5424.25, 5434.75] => 0.2 Ang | 11.5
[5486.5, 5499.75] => 0.6 Ang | 11.6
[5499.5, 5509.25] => 0.5 Ang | 11.6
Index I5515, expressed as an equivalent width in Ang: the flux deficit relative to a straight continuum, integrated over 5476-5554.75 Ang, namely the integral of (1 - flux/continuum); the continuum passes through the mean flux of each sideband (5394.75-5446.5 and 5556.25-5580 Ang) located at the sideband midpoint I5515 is 2.3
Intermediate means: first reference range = 11.6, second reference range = 12.6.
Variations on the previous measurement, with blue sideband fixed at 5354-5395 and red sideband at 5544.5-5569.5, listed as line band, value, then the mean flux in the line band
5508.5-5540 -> 0.9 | 12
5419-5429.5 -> -0.5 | 12.2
